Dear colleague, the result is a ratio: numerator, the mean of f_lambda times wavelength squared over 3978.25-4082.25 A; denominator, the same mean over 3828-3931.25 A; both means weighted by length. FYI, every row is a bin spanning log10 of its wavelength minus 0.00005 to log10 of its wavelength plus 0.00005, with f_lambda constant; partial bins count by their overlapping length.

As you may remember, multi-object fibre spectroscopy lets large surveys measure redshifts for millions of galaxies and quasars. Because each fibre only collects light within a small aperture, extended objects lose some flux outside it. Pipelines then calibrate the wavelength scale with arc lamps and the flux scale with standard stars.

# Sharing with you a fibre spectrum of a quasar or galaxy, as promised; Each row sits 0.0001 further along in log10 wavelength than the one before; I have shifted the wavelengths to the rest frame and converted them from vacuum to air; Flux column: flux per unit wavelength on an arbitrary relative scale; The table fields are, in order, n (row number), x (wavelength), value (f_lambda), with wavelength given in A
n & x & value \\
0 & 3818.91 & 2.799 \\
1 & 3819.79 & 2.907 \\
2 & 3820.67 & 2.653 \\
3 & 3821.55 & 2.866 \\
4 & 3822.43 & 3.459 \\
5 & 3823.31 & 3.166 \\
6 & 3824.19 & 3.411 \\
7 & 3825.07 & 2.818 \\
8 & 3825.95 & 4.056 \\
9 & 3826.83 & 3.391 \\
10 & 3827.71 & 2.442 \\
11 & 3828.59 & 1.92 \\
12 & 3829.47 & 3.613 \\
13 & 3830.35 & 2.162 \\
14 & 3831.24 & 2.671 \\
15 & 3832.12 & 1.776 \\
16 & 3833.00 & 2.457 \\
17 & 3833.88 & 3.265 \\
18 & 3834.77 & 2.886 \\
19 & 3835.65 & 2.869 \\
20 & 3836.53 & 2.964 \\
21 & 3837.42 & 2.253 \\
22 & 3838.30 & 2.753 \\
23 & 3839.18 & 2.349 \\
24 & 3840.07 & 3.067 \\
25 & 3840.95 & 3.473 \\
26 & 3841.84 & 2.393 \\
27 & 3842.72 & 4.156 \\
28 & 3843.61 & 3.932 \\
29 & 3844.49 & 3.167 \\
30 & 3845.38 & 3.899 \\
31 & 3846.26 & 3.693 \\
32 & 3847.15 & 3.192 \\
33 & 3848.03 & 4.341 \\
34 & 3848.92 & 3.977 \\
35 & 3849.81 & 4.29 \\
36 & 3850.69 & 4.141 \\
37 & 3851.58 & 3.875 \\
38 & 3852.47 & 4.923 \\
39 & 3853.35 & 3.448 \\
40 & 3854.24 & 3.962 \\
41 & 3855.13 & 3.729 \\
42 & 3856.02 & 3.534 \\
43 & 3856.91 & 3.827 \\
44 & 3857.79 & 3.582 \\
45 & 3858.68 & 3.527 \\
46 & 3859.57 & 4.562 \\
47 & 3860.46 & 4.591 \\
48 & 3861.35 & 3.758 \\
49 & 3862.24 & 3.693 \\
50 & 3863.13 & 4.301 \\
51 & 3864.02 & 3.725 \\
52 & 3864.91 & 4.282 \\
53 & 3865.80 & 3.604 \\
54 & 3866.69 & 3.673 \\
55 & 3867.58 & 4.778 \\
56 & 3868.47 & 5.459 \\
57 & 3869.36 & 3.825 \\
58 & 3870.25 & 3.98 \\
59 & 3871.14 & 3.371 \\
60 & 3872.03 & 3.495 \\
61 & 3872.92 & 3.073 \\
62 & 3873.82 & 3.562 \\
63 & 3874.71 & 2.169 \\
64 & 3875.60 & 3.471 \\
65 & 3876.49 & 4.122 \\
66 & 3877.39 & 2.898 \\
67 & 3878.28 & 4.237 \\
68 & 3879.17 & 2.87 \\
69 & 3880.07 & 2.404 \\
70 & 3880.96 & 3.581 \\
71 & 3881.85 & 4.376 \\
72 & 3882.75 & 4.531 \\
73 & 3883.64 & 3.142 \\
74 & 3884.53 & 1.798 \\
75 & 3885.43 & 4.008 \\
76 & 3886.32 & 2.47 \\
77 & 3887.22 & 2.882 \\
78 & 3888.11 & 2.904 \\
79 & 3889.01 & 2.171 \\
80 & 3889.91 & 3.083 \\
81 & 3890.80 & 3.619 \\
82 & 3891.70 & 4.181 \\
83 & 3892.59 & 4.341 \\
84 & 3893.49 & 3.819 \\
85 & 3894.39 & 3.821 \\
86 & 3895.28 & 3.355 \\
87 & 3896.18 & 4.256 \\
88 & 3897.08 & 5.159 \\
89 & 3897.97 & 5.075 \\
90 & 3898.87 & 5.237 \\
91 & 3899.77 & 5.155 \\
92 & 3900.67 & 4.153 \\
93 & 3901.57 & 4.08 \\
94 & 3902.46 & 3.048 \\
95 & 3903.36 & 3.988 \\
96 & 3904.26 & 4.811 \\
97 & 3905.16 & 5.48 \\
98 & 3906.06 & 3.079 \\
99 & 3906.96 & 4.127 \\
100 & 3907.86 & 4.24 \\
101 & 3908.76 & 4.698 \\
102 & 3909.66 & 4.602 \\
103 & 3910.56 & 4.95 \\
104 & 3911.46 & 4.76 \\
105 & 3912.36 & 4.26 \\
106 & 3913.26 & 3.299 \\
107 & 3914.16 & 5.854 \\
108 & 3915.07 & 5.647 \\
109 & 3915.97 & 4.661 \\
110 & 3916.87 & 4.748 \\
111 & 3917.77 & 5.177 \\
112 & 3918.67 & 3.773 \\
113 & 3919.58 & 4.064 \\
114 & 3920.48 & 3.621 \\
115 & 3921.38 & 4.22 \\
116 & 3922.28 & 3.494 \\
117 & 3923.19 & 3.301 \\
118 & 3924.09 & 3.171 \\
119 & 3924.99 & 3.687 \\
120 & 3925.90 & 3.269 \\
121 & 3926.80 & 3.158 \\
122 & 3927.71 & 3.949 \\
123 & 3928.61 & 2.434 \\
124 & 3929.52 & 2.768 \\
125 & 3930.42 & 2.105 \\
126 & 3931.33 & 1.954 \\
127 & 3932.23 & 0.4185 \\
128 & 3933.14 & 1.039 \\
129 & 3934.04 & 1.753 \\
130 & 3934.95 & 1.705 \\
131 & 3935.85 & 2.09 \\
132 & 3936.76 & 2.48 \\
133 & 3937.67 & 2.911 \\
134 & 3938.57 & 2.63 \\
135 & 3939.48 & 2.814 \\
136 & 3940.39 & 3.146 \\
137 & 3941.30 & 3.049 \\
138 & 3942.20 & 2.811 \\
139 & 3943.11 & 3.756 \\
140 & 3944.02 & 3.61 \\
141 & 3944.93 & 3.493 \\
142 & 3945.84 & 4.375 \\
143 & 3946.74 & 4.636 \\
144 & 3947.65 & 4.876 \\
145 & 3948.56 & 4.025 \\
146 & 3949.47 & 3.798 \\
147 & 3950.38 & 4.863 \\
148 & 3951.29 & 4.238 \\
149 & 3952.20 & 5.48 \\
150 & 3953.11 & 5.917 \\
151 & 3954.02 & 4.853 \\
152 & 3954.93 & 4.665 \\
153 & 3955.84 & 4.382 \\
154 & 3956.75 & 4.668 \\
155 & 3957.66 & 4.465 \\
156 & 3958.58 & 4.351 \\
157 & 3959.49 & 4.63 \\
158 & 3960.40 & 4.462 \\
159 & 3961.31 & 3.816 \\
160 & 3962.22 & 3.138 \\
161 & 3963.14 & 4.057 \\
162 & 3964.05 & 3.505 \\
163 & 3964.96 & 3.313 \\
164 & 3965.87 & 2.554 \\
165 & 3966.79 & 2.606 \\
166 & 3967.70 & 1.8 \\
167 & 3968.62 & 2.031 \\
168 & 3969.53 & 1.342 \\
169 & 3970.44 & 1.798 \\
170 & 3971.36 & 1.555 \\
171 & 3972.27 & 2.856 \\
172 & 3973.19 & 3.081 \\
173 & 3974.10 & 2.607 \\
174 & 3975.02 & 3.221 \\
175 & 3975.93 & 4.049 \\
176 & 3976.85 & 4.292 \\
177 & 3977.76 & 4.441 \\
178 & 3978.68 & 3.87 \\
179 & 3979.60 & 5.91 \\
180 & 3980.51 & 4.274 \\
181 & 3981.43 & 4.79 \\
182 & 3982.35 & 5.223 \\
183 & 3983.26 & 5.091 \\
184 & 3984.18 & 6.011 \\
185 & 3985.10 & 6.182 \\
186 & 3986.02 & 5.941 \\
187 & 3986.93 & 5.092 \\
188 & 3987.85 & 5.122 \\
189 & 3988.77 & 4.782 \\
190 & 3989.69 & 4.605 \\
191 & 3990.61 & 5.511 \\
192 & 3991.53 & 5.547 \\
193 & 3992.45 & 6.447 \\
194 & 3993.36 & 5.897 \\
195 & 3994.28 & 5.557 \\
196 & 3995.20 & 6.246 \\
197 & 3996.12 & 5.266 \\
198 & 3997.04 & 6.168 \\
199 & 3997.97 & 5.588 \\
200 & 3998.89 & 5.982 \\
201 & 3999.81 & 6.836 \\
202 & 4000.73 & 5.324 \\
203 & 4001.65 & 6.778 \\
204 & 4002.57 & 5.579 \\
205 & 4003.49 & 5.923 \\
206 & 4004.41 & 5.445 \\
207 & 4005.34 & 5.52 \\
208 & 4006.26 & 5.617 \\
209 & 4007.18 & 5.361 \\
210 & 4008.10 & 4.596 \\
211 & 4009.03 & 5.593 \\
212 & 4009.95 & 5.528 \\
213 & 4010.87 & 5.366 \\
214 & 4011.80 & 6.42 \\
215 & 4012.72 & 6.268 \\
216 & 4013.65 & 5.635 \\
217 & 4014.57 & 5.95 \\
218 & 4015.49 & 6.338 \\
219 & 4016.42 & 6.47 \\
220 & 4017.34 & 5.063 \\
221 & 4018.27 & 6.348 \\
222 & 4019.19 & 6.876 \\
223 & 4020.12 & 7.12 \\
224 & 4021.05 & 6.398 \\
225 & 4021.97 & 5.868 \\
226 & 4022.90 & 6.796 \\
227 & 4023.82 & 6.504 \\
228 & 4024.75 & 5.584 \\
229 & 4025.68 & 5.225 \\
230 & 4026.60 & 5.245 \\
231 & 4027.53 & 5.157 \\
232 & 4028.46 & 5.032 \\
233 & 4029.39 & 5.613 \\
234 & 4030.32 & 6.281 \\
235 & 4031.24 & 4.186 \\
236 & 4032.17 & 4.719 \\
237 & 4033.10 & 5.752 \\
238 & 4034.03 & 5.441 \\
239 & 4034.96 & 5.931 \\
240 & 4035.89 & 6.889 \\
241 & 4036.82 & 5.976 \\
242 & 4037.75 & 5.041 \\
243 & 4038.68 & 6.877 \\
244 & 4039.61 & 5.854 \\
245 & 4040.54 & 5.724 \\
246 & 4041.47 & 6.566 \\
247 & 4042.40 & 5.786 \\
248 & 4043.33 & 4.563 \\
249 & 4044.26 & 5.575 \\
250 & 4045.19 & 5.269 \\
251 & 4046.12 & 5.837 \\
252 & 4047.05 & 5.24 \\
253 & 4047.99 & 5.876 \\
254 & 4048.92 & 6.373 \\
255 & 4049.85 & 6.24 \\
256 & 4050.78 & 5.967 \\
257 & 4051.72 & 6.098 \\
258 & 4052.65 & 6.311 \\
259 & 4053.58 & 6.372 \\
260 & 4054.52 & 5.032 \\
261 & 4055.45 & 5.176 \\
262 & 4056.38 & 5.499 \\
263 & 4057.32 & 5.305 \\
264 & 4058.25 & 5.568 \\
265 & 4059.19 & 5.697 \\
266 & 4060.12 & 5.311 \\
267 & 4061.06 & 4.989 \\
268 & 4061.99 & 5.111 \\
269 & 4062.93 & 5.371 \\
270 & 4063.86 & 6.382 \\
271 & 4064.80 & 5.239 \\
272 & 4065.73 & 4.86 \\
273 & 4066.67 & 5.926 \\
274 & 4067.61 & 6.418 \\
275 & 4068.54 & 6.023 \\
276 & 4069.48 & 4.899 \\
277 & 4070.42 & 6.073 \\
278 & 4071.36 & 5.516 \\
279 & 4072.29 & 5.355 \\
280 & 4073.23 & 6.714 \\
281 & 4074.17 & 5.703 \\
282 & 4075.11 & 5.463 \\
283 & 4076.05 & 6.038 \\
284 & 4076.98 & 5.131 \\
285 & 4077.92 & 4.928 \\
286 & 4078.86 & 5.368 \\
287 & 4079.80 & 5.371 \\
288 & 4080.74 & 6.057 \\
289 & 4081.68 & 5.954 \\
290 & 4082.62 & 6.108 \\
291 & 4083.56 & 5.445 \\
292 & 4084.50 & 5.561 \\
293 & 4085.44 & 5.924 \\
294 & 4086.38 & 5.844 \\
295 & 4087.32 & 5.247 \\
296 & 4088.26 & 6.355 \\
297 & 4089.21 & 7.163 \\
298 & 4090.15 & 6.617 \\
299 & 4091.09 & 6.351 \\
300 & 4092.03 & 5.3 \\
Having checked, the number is 1.66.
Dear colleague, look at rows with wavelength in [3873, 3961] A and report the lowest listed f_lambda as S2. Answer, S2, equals 0.4185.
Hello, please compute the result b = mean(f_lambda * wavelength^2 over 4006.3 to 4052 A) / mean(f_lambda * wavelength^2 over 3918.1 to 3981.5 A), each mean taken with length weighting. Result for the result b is 1.76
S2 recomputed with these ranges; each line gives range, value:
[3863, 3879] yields 2.169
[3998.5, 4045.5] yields 4.186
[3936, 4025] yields 1.342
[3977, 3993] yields 3.87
